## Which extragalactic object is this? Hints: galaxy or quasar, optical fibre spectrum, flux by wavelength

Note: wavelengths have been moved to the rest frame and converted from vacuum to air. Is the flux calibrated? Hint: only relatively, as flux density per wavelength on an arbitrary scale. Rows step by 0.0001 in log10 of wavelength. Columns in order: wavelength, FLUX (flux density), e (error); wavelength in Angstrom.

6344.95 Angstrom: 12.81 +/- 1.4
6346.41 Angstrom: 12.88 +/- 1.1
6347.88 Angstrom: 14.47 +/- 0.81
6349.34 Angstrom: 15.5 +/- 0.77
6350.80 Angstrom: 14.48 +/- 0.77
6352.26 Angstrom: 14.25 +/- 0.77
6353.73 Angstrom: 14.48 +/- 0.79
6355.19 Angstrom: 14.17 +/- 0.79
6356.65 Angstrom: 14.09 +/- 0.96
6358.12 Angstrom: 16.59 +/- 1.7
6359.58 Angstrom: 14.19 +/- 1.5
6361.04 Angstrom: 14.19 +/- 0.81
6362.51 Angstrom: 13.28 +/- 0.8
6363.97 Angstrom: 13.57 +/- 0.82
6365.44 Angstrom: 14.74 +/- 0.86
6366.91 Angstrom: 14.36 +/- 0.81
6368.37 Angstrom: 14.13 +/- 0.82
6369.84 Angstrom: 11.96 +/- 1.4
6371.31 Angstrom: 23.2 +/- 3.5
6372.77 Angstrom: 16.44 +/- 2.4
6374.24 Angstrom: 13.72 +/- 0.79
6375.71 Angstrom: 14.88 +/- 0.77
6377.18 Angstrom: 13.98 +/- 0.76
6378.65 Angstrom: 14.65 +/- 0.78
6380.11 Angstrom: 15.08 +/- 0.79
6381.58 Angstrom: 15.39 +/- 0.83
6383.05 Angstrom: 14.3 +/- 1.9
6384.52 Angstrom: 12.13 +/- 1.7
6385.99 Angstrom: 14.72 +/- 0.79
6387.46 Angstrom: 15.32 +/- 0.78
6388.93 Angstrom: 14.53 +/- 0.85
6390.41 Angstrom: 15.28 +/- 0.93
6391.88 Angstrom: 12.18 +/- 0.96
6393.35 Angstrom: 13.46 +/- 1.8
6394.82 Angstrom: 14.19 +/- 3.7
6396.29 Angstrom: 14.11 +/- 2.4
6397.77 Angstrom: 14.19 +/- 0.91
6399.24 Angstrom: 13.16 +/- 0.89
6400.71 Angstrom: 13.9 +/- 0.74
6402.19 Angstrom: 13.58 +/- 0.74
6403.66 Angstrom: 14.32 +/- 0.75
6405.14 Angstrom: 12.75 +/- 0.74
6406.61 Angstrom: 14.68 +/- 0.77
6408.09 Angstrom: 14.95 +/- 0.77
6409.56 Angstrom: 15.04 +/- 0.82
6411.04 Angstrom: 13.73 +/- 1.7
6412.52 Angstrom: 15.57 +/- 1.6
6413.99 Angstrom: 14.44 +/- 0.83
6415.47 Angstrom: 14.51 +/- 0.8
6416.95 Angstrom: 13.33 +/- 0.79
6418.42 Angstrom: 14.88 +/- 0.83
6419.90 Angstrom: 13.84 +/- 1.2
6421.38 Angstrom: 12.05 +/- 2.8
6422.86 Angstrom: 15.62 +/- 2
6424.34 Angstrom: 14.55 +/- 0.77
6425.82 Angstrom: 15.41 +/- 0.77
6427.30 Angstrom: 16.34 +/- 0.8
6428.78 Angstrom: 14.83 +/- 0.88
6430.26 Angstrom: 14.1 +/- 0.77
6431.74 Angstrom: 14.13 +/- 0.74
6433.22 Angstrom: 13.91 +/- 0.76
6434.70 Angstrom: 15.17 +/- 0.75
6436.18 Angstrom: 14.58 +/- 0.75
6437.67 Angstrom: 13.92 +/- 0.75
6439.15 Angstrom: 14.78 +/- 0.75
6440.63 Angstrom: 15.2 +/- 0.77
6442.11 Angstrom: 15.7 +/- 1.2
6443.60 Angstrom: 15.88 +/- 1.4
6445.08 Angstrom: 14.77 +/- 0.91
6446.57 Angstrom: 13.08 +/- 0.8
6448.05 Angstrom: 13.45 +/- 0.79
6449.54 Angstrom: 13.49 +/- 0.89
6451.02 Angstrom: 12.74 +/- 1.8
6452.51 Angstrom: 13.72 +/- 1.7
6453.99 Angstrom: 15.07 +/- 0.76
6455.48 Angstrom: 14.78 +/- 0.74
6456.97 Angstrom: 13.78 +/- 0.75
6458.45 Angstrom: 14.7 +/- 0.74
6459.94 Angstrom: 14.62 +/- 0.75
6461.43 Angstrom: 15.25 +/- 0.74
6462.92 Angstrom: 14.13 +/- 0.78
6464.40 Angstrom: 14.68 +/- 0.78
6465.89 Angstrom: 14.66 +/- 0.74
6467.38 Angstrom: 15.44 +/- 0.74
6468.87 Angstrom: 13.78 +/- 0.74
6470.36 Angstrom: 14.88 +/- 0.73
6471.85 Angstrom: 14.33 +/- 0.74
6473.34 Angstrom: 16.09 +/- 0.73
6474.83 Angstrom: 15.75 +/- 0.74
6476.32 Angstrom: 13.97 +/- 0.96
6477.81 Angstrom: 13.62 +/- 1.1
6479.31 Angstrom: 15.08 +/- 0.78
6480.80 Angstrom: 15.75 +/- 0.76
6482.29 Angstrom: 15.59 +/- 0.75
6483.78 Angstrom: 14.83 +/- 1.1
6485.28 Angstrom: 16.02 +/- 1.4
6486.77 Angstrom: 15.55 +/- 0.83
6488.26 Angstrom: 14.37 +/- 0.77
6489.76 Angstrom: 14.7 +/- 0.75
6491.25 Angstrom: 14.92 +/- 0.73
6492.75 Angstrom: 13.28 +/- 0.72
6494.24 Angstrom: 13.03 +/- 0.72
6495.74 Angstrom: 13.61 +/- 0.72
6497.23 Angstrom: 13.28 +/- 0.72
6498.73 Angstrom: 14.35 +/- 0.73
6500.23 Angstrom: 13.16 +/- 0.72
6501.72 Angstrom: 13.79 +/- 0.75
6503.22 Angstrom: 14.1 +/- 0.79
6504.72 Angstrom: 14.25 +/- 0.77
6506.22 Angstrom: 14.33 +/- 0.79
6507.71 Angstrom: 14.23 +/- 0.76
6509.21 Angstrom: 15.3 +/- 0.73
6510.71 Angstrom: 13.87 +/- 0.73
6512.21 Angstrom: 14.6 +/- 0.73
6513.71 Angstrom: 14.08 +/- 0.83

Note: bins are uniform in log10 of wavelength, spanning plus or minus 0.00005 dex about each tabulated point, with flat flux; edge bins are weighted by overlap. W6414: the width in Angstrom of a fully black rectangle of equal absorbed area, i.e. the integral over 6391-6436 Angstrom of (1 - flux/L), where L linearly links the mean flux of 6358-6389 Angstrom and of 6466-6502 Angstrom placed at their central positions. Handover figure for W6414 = 1.4 Angstrom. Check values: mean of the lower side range 14.8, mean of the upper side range 14.6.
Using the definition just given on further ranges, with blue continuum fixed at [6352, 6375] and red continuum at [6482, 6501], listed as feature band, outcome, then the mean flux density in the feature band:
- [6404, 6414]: 0.1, 14.4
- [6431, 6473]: 0.1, 14.5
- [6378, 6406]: 1.3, 14.1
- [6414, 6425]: 0.4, 14.1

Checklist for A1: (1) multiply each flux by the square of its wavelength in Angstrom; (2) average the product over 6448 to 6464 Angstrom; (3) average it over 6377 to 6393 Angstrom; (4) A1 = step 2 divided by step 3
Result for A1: 1.01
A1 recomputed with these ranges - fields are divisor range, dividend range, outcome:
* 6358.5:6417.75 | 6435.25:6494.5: 1.04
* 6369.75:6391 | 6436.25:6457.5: 0.97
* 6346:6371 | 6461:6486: 1.08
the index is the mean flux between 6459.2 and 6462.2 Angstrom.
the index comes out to 14.9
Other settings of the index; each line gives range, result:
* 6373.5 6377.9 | 14.2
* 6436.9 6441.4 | 14.6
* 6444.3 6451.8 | 13.5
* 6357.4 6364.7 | 14.4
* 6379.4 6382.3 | 15.2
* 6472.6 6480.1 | 14.9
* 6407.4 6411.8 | 14.6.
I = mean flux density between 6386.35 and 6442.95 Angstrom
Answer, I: 14.4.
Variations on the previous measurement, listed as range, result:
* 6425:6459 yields 14.5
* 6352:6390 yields 14.7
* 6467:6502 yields 14.5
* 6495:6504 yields 13.7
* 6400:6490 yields 14.6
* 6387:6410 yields 14.1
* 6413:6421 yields 14.2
